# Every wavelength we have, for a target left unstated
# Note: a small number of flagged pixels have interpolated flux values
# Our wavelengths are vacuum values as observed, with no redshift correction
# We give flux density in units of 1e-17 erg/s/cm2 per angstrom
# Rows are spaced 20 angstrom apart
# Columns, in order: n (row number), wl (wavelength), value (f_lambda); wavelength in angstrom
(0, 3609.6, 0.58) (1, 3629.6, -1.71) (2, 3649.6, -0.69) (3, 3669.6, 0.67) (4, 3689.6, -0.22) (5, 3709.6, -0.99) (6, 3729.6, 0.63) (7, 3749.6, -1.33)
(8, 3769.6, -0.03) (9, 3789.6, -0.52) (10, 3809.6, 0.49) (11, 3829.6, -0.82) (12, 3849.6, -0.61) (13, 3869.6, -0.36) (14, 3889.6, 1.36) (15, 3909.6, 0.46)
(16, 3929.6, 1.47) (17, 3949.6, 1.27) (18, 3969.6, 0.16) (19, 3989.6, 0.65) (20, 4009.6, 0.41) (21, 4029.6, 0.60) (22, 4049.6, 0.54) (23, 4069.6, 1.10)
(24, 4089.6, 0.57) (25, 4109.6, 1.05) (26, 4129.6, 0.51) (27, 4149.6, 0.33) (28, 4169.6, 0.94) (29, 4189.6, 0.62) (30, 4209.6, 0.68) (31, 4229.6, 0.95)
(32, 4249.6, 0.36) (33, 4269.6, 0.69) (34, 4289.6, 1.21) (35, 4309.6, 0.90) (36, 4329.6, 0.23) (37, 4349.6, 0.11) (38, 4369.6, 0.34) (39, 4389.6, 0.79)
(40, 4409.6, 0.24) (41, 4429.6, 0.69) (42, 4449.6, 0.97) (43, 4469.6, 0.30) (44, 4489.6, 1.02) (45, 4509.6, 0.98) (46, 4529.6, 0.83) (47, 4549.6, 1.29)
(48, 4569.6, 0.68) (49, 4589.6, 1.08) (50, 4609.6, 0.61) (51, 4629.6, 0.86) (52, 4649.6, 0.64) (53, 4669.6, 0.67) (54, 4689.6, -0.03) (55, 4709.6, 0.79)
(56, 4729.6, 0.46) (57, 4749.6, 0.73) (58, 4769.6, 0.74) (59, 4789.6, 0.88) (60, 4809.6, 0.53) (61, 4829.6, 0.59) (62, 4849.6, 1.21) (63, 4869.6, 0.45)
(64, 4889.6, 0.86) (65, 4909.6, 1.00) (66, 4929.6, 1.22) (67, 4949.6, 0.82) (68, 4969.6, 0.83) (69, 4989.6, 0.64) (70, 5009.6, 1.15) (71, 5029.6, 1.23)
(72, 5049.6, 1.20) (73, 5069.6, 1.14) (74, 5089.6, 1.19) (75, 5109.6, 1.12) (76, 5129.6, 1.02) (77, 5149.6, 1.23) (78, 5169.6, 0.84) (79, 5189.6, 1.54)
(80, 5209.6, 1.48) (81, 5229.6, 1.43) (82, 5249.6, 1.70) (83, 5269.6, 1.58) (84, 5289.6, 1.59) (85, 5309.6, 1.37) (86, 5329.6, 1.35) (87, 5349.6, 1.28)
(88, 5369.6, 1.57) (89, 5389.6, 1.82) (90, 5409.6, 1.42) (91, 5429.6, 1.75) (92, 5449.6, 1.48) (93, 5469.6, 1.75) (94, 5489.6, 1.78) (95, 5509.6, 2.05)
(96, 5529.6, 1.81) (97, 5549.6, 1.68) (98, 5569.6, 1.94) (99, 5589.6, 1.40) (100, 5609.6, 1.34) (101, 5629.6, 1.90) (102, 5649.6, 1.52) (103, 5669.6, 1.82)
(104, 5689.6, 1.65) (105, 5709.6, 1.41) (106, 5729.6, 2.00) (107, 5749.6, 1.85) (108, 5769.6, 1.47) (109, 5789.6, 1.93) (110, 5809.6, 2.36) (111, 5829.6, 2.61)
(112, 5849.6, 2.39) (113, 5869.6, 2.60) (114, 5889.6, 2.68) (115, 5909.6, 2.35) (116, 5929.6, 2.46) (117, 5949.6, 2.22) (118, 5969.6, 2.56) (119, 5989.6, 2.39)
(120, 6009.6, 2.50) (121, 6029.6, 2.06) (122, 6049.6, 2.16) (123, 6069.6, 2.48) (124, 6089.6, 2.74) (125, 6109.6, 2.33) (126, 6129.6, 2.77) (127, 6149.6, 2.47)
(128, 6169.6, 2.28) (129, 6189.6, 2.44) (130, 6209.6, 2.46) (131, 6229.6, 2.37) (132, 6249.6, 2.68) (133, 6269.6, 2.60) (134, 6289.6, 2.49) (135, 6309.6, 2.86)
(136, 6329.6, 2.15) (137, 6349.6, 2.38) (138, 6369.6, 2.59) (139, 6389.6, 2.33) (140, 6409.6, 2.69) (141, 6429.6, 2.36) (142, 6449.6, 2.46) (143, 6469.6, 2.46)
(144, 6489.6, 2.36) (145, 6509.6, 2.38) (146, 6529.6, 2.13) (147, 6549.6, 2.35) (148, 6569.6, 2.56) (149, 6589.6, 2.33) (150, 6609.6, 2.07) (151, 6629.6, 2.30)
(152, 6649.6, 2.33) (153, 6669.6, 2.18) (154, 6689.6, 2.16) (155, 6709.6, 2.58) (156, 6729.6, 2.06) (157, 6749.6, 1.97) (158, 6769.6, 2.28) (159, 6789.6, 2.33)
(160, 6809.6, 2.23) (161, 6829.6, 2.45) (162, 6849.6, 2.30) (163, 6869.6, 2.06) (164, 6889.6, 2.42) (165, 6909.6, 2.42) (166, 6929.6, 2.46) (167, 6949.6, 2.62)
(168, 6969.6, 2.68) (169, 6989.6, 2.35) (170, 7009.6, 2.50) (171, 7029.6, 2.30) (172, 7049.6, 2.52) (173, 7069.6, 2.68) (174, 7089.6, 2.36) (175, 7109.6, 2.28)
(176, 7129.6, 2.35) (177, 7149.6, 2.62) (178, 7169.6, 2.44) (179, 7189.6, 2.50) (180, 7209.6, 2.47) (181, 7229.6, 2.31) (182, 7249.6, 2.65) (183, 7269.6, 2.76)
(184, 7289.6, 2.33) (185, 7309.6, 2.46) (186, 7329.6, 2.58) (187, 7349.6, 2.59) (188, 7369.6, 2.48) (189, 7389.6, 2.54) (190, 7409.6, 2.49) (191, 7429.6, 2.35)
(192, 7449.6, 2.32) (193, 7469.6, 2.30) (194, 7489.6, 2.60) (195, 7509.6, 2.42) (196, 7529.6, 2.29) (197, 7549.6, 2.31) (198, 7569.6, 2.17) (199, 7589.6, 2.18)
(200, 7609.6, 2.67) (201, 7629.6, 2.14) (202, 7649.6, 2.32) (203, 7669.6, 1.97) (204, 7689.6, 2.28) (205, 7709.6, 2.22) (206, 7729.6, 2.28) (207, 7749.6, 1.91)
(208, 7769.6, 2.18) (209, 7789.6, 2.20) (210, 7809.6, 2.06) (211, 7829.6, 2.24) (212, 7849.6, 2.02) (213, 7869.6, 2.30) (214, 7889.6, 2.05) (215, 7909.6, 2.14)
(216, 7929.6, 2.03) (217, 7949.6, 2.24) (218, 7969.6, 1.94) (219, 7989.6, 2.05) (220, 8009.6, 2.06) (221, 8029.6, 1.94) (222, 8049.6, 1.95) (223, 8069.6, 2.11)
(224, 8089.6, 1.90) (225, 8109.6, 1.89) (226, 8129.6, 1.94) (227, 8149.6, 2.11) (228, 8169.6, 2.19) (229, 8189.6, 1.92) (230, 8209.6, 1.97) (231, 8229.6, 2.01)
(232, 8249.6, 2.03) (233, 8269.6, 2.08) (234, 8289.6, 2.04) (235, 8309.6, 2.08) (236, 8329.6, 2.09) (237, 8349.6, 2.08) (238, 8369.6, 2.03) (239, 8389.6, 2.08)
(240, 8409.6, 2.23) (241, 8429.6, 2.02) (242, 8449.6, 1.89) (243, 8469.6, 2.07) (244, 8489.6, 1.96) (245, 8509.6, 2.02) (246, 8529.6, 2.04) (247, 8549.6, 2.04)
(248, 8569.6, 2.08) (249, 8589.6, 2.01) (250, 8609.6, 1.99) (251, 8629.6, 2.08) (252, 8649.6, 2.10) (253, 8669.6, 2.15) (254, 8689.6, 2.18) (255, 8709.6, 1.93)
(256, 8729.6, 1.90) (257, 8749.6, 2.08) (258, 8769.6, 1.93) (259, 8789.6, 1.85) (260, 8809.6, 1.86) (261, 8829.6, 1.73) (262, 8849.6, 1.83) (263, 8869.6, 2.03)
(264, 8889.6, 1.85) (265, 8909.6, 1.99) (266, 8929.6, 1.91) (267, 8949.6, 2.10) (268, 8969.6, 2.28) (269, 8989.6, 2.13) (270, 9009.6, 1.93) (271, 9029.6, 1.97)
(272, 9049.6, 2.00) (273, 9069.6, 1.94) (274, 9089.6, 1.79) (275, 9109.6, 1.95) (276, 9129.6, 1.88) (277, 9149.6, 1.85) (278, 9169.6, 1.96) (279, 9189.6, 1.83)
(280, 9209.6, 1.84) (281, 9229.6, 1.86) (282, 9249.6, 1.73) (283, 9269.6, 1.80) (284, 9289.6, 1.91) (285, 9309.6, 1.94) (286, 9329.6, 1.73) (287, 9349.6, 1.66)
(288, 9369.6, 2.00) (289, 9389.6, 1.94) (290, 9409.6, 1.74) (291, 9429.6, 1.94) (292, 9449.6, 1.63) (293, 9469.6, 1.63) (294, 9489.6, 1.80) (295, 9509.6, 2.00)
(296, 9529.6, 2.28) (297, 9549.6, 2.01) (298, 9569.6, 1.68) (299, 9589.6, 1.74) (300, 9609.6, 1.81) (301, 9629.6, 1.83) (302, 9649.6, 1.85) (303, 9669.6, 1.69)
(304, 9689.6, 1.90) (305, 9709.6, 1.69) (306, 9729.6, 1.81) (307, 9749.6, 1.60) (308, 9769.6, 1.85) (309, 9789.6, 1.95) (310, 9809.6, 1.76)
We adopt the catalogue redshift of 0.30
